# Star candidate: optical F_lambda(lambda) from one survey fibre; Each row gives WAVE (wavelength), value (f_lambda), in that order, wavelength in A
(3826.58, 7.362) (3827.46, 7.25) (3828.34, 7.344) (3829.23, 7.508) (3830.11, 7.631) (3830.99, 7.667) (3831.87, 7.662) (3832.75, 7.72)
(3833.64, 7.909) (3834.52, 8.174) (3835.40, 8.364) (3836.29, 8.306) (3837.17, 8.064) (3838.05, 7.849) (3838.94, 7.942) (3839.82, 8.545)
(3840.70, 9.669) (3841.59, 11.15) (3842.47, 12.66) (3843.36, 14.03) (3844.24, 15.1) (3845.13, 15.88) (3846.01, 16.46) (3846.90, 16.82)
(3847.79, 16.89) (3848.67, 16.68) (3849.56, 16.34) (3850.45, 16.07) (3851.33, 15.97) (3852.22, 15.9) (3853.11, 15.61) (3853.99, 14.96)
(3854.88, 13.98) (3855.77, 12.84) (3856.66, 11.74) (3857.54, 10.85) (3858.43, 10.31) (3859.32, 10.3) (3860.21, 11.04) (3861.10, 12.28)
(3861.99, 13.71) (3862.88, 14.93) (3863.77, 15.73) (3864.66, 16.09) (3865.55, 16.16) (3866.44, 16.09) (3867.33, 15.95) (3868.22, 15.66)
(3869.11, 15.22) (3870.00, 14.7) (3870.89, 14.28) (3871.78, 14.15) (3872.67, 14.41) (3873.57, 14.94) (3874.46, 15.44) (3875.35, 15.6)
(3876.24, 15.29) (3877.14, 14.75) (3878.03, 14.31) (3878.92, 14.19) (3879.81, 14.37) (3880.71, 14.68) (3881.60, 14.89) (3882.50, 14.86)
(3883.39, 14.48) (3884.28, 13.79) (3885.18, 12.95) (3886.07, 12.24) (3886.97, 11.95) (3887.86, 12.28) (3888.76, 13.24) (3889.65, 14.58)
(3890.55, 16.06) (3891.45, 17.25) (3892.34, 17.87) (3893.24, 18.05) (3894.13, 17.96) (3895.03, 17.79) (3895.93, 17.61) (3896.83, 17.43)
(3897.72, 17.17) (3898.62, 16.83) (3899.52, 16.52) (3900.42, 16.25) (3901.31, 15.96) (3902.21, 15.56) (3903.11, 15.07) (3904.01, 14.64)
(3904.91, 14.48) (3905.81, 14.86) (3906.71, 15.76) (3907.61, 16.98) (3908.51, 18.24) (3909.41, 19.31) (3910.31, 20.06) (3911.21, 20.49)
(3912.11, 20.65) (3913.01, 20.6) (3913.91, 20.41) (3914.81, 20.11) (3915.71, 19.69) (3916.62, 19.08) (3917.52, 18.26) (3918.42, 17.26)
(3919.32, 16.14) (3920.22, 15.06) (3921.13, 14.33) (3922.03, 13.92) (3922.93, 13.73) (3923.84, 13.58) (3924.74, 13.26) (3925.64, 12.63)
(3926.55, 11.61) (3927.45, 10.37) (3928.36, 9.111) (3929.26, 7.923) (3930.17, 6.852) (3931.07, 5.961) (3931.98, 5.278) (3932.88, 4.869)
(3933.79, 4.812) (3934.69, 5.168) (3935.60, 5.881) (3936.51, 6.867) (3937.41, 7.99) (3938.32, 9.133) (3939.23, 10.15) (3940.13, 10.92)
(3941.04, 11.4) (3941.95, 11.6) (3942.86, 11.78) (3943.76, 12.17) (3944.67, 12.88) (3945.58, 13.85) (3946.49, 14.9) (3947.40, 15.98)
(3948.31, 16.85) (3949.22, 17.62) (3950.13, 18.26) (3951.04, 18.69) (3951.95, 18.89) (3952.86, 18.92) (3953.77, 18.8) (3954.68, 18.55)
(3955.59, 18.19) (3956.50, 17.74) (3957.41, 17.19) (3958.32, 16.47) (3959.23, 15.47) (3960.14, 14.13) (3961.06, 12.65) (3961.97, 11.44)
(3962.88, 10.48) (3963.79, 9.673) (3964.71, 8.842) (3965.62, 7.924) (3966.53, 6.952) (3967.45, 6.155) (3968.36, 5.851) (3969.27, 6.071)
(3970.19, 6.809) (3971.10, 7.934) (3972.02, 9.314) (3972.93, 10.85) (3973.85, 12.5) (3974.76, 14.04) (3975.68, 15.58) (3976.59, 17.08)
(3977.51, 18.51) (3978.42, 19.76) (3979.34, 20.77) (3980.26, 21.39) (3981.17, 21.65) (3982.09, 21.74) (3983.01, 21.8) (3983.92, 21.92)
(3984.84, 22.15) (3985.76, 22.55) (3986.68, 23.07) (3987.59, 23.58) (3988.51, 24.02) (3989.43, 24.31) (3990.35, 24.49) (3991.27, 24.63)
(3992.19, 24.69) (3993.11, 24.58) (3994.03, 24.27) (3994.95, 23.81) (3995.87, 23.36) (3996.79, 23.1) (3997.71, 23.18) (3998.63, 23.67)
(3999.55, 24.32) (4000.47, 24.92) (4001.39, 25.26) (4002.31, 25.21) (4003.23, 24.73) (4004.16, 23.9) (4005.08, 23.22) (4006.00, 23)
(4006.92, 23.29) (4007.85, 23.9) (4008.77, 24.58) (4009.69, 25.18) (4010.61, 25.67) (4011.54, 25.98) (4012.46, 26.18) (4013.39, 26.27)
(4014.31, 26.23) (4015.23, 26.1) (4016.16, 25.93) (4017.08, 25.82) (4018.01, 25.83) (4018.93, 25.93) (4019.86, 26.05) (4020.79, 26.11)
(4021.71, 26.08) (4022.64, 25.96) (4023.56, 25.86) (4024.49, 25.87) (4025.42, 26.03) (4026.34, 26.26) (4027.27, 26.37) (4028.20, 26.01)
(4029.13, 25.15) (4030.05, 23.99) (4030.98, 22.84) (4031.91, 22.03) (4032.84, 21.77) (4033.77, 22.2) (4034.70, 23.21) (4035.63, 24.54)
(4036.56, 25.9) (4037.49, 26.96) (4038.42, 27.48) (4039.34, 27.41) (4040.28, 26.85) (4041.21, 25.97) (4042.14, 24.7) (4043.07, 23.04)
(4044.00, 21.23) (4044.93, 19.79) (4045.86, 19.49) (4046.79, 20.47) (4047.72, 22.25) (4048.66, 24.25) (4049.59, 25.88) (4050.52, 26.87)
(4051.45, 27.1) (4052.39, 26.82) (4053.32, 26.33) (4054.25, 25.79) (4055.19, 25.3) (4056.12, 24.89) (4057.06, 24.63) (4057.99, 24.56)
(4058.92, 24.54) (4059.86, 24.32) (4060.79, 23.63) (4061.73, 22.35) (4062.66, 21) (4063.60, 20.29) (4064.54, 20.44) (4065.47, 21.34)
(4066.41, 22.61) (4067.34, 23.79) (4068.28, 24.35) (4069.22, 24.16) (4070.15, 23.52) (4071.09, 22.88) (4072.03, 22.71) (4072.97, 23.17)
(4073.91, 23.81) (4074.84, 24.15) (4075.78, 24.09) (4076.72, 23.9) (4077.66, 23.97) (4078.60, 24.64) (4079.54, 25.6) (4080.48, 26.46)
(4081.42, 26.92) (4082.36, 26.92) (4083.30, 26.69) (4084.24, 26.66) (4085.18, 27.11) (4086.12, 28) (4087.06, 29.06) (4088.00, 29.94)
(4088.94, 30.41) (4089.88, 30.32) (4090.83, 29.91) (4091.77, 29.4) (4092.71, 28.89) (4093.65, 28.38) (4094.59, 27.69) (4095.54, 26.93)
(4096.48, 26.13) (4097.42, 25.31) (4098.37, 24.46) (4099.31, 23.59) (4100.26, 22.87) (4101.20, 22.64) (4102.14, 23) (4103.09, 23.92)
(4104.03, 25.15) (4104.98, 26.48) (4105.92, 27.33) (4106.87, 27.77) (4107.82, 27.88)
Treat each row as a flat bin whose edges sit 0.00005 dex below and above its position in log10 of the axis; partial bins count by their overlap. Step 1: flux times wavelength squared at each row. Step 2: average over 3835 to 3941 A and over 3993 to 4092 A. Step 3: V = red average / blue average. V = 1.93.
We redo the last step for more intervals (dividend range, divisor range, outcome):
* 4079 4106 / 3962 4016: 1.42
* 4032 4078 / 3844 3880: 1.79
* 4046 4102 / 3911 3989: 1.88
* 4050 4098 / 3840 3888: 1.98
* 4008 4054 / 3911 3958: 1.91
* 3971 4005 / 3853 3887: 1.61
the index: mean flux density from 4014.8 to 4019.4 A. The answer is 25.9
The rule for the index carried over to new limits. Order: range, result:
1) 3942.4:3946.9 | 13.1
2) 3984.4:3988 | 22.9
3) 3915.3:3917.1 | 19.3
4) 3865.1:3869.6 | 15.8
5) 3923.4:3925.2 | 13.5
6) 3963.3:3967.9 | 7.92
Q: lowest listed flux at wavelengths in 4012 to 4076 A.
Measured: 19.49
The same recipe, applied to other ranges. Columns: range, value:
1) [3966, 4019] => 5.851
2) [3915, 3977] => 4.812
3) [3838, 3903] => 7.849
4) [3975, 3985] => 15.58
